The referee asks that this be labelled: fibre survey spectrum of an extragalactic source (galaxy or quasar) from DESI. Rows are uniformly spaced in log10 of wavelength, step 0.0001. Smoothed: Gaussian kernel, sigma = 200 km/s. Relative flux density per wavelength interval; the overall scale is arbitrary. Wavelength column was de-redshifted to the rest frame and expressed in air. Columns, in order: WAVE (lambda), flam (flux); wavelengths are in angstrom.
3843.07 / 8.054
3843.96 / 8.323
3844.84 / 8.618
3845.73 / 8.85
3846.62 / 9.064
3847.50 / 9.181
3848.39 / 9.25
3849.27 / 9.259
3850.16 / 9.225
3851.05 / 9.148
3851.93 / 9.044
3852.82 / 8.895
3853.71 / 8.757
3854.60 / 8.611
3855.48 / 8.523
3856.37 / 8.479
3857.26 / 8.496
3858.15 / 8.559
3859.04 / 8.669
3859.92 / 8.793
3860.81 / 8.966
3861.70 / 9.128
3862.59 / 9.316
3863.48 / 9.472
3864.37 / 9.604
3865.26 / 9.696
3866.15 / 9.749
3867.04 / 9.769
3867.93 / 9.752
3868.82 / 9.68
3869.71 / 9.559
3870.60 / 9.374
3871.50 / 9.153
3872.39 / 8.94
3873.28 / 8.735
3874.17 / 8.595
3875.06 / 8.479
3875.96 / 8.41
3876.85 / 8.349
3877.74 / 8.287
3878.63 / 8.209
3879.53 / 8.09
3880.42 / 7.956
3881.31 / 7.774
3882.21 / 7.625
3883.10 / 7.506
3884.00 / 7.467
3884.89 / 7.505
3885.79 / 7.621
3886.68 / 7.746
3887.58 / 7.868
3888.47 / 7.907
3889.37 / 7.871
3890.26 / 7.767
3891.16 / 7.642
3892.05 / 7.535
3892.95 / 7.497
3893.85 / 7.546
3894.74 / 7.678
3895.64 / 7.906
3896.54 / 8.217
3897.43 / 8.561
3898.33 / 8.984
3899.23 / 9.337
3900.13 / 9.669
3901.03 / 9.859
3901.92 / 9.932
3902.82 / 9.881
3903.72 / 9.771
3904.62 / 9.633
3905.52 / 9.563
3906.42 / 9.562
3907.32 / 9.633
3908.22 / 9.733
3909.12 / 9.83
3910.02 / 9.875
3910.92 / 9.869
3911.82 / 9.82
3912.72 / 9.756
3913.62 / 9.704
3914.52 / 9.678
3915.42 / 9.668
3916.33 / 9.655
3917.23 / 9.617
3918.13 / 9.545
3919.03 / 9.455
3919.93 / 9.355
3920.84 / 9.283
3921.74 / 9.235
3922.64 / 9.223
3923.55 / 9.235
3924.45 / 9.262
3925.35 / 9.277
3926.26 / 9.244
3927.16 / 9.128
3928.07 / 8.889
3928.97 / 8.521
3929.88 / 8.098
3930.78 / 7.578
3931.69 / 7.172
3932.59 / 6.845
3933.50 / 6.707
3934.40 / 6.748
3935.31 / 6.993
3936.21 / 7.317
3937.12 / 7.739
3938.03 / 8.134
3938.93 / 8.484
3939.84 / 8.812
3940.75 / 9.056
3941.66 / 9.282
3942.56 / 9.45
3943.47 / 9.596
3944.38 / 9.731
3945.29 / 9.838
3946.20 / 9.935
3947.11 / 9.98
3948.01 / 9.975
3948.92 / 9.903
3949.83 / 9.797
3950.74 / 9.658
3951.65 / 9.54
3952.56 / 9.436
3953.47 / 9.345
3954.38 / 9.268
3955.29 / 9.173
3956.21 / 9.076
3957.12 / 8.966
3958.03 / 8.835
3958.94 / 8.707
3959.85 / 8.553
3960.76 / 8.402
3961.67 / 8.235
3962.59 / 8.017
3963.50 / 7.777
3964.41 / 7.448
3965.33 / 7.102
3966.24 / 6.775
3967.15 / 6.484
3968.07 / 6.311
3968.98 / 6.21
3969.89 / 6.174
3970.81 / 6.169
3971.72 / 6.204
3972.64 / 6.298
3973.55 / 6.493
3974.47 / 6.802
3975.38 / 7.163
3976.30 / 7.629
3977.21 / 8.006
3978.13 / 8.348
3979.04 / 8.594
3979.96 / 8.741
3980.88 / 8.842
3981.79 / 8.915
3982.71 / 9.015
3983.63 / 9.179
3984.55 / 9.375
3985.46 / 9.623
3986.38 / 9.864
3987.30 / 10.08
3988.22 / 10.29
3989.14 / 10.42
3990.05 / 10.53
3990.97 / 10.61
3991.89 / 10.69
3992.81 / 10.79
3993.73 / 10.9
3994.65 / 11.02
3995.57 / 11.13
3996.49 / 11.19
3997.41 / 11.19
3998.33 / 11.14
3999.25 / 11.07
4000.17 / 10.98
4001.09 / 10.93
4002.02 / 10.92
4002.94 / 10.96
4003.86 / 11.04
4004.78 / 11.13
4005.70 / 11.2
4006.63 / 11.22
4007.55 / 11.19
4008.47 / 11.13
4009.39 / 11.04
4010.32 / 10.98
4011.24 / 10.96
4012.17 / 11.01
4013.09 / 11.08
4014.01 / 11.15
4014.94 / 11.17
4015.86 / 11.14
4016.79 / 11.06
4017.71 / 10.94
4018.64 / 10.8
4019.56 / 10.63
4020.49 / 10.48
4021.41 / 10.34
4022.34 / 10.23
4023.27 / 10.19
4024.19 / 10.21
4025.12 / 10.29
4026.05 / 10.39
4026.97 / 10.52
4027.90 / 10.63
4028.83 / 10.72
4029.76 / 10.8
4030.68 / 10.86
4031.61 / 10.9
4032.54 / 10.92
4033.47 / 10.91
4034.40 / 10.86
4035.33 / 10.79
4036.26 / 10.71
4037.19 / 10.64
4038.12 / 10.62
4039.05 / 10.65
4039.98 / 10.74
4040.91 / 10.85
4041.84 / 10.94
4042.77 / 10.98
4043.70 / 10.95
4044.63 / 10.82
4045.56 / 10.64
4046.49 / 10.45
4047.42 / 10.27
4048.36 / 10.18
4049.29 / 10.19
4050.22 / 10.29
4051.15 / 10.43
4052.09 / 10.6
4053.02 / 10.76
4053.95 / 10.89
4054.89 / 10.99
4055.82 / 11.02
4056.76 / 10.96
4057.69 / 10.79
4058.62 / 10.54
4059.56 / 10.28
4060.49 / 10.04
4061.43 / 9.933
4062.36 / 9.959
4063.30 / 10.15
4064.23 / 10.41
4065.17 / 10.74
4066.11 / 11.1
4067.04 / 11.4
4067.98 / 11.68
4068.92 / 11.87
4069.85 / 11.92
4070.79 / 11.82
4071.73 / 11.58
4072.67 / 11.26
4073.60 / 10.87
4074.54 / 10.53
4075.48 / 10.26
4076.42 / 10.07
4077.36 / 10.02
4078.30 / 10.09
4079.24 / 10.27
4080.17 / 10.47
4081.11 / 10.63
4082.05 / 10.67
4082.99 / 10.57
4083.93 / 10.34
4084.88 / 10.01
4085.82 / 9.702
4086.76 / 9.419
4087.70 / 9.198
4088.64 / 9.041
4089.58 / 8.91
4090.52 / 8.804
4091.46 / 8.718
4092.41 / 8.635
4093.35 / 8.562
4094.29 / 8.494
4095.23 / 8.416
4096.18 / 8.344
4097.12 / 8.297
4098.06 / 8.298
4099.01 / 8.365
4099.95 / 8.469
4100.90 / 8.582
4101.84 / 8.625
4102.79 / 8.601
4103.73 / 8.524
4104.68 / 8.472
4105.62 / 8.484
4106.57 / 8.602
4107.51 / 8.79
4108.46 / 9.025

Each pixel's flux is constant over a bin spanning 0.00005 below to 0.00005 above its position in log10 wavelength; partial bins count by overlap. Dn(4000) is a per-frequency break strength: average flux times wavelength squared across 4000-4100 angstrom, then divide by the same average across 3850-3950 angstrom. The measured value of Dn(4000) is 1.27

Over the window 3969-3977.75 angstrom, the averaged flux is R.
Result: 6.76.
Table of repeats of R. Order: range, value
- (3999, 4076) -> 10.8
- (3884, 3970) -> 8.7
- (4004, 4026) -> 10.8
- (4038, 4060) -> 10.7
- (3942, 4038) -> 9.7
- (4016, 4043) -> 10.7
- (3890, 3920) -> 9.18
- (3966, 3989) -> 7.95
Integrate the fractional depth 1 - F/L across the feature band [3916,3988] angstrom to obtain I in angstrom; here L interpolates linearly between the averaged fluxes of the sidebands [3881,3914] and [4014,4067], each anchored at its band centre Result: 7.1 angstrom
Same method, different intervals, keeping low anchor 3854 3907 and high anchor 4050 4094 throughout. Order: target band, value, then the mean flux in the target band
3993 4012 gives -2.57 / 11.1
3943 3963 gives 0.06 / 9.27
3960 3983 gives 4.90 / 7.45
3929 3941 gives 1.93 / 7.67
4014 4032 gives -1.34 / 10.7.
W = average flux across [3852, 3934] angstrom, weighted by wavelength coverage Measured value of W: 8.81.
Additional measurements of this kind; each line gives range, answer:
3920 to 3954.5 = 8.84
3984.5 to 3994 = 10.3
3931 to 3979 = 8.16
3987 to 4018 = 11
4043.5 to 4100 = 10.2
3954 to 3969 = 8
